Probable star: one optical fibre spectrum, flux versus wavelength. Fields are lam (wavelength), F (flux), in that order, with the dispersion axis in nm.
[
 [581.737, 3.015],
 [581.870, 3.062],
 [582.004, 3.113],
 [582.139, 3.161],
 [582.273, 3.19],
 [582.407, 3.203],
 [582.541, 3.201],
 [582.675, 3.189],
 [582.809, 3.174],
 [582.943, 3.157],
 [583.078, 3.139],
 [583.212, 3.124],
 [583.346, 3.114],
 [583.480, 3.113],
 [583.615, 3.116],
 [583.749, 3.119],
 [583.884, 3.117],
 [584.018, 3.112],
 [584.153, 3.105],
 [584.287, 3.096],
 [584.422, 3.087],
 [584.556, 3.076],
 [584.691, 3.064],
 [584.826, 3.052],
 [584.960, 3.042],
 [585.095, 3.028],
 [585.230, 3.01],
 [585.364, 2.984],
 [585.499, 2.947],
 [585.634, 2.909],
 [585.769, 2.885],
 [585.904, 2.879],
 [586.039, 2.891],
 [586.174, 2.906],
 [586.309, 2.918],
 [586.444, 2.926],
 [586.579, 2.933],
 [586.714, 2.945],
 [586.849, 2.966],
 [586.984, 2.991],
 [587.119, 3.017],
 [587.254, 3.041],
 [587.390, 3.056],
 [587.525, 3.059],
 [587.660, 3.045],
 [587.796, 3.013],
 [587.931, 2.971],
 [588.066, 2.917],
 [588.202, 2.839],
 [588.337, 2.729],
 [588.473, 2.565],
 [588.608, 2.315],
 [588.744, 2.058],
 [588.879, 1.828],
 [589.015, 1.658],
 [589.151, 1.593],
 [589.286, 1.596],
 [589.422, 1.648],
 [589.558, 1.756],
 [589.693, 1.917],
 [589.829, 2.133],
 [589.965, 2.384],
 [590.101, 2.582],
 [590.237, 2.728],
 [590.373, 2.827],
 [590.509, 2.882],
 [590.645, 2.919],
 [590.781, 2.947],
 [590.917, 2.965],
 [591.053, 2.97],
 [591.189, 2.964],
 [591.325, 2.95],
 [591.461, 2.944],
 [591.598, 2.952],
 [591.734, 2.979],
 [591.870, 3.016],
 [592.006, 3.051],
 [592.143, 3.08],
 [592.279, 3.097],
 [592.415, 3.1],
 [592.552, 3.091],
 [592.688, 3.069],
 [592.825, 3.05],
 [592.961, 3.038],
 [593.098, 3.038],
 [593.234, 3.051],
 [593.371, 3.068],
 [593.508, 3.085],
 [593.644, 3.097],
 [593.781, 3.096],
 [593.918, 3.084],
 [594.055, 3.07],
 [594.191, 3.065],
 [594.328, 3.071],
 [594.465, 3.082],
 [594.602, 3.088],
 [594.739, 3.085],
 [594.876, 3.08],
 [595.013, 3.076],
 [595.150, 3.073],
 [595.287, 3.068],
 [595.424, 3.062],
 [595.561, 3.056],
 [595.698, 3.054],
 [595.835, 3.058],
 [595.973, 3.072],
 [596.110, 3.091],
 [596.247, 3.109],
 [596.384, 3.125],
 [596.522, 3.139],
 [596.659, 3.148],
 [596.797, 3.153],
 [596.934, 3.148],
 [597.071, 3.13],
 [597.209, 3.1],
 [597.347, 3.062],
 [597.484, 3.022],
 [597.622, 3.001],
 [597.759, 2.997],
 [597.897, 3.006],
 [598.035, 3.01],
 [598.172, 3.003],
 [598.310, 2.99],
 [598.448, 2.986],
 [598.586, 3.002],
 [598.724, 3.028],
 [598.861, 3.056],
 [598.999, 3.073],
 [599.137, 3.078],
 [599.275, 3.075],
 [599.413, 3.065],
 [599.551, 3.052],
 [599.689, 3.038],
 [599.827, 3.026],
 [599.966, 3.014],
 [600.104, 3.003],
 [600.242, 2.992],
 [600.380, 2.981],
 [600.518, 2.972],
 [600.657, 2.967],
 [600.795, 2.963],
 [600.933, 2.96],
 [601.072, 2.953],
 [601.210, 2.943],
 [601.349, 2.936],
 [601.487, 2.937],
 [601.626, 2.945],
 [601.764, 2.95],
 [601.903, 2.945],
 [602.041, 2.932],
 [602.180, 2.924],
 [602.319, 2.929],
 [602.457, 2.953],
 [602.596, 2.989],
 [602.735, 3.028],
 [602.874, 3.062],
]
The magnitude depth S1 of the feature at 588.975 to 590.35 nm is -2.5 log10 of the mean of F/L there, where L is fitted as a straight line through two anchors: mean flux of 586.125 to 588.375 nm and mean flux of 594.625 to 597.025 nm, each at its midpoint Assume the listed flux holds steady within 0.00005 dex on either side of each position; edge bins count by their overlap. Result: 0.42 mag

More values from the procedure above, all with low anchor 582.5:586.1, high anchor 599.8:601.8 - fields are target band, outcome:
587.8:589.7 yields 0.347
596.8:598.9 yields -0.020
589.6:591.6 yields 0.117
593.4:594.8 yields -0.027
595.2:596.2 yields -0.025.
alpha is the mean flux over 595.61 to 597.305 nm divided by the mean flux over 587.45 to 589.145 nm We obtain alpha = 1.2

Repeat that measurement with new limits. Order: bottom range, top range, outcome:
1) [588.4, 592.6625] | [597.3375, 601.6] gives 1.17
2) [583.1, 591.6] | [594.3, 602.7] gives 1.09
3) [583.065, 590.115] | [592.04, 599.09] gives 1.11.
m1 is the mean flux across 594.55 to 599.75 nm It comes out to 3.06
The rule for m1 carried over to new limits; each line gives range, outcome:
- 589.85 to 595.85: 3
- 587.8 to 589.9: 2.19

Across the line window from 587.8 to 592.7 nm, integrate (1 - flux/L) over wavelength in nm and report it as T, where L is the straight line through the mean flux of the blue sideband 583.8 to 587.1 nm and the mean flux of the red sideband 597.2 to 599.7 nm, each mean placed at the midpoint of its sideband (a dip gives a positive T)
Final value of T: 0.647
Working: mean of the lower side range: 3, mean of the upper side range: 3.03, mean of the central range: 2.61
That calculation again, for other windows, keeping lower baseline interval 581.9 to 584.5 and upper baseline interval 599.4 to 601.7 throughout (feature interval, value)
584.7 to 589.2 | 0.45 nm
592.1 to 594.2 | -0.02 nm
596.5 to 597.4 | -0.03 nm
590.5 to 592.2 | 0.05 nm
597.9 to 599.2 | -0.01 nm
